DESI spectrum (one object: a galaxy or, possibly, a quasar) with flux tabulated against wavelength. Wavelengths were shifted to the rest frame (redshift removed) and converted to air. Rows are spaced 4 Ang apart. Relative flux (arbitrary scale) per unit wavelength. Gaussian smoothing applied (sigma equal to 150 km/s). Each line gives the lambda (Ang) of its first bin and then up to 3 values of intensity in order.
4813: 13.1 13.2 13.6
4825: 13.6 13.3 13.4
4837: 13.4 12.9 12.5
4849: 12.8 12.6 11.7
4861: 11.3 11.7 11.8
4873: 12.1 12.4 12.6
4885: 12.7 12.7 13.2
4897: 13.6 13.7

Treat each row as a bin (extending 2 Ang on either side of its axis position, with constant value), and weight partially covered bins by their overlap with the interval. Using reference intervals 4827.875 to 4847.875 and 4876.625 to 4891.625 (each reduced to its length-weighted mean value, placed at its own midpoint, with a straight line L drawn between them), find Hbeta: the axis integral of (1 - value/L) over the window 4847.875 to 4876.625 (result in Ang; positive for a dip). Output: 1.9 Ang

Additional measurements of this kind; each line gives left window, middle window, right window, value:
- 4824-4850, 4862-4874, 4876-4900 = 1.1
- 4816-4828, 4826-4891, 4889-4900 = 4.3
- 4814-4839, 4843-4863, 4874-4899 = 1.5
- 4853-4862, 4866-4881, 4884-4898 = 0.3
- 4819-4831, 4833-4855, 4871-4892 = 0.5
